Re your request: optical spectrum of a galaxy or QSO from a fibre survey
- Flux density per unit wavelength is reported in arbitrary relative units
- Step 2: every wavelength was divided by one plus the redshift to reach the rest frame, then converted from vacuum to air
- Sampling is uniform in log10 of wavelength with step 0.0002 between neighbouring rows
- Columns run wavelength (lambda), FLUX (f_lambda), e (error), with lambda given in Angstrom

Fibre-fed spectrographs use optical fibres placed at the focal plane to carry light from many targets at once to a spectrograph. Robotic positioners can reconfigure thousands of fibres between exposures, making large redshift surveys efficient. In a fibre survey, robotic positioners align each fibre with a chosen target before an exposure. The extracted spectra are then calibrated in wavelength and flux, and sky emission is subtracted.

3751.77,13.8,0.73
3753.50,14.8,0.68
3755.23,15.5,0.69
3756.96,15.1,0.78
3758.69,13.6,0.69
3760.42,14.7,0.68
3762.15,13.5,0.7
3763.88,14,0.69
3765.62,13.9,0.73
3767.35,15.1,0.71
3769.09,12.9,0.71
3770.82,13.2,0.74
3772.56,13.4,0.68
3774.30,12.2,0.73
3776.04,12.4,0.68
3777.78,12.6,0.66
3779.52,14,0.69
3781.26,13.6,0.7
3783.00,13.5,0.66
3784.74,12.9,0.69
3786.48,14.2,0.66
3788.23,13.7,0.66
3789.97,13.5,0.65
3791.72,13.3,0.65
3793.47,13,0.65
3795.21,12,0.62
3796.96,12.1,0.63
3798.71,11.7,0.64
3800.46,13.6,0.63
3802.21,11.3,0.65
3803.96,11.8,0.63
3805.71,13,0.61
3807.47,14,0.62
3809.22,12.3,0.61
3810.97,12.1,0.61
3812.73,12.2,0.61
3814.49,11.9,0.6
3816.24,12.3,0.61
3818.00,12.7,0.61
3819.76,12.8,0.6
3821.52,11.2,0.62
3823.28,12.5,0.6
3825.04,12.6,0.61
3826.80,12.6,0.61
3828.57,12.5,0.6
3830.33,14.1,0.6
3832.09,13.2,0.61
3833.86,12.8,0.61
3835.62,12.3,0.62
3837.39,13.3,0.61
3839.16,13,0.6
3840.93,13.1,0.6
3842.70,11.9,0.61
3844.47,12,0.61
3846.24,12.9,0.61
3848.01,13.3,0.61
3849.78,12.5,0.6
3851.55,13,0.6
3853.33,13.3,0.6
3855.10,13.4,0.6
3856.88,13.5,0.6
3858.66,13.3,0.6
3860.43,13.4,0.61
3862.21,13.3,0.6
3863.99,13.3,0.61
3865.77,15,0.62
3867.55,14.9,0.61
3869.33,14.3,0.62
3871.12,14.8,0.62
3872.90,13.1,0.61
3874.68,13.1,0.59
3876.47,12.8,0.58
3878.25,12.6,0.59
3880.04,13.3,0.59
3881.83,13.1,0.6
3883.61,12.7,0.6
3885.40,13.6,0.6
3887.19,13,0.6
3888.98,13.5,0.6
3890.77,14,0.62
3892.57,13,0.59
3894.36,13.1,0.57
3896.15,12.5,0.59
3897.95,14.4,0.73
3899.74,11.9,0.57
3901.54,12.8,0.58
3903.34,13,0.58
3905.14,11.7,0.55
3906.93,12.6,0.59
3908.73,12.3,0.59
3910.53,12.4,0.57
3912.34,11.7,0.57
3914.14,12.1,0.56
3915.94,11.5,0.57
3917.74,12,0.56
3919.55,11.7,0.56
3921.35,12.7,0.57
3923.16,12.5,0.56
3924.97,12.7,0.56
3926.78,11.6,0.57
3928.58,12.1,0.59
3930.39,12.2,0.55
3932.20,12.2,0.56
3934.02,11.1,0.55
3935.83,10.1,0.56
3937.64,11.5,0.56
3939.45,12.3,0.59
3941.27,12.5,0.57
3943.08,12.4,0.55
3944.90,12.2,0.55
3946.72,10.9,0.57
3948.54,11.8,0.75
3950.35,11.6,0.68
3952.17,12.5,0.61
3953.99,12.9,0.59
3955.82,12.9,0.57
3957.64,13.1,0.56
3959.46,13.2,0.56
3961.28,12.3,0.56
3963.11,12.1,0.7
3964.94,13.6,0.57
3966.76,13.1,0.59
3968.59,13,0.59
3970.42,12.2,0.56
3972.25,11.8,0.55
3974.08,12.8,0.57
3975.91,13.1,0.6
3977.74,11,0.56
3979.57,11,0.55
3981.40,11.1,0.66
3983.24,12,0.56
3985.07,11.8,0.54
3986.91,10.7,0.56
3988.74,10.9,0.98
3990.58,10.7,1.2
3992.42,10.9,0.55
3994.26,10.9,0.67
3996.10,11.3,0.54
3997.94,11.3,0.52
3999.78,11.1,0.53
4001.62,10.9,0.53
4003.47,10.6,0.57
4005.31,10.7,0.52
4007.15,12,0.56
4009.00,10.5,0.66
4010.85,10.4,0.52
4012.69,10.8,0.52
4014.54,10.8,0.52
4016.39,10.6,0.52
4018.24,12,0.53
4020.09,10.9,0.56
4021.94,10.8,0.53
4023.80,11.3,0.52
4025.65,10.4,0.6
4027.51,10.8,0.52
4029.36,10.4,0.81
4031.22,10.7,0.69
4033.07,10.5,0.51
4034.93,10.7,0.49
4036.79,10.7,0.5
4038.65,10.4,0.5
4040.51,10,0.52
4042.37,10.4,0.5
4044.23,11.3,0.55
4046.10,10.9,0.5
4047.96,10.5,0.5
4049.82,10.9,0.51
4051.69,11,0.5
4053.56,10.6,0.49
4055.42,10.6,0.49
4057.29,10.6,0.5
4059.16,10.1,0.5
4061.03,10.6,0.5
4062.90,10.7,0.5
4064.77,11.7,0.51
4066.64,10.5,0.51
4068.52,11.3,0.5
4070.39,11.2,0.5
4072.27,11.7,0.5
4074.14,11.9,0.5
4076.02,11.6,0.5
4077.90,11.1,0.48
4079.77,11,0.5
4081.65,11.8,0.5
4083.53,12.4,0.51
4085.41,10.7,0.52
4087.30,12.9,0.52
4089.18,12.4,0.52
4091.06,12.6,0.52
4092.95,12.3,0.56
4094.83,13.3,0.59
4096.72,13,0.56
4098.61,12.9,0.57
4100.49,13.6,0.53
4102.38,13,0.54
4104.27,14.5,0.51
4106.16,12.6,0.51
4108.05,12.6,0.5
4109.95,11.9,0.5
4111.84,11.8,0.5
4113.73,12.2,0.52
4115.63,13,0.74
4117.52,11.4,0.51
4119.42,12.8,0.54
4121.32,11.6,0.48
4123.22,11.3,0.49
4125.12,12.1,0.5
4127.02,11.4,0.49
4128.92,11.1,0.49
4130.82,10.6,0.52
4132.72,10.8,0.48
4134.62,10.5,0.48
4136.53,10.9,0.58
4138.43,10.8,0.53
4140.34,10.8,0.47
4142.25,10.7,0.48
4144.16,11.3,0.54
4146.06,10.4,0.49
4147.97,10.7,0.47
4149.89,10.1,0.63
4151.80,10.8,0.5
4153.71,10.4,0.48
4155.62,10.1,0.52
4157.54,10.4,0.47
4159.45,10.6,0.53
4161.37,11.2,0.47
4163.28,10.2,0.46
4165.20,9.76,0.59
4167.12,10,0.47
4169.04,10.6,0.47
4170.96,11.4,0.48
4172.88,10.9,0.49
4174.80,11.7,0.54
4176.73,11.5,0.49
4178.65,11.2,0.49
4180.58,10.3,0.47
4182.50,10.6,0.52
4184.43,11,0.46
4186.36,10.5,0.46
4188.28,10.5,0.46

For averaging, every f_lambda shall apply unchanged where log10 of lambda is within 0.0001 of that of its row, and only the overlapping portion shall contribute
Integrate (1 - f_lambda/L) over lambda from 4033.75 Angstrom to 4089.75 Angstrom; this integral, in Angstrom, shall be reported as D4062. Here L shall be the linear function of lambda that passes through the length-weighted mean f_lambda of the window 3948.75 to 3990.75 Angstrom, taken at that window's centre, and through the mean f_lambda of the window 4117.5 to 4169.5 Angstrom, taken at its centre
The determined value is 1.9 Angstrom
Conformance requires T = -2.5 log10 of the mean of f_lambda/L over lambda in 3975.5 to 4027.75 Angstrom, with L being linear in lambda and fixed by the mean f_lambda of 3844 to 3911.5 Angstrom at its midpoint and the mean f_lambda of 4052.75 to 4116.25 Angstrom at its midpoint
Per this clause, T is 0.13 mag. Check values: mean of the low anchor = 13.2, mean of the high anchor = 11.9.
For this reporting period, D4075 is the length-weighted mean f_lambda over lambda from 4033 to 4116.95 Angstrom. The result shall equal 11.6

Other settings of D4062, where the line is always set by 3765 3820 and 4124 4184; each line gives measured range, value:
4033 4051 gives 1.2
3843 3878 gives -2.5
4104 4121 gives -2.2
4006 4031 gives 1.5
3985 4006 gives 1.4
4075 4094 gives -1.2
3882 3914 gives -1.4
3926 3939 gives 0.6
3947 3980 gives -1.5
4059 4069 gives 0.4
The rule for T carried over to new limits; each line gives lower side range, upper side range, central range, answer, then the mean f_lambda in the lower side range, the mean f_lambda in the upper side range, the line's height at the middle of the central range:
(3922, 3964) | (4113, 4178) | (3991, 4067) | 0.08 mag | 12.1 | 11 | 11.6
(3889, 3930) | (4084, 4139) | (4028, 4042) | 0.17 mag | 12.5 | 12.1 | 12.2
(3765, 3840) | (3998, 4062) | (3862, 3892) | -0.12 mag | 12.9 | 10.8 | 12.2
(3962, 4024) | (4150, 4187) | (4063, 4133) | -0.10 mag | 11.4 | 10.7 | 11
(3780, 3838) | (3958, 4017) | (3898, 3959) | -0.02 mag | 12.8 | 11.6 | 12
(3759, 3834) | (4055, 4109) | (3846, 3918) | -0.04 mag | 13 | 11.9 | 12.6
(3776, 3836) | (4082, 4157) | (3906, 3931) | 0.02 mag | 12.8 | 11.7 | 12.4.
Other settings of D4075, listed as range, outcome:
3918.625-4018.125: 11.8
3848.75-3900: 13.4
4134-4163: 10.6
